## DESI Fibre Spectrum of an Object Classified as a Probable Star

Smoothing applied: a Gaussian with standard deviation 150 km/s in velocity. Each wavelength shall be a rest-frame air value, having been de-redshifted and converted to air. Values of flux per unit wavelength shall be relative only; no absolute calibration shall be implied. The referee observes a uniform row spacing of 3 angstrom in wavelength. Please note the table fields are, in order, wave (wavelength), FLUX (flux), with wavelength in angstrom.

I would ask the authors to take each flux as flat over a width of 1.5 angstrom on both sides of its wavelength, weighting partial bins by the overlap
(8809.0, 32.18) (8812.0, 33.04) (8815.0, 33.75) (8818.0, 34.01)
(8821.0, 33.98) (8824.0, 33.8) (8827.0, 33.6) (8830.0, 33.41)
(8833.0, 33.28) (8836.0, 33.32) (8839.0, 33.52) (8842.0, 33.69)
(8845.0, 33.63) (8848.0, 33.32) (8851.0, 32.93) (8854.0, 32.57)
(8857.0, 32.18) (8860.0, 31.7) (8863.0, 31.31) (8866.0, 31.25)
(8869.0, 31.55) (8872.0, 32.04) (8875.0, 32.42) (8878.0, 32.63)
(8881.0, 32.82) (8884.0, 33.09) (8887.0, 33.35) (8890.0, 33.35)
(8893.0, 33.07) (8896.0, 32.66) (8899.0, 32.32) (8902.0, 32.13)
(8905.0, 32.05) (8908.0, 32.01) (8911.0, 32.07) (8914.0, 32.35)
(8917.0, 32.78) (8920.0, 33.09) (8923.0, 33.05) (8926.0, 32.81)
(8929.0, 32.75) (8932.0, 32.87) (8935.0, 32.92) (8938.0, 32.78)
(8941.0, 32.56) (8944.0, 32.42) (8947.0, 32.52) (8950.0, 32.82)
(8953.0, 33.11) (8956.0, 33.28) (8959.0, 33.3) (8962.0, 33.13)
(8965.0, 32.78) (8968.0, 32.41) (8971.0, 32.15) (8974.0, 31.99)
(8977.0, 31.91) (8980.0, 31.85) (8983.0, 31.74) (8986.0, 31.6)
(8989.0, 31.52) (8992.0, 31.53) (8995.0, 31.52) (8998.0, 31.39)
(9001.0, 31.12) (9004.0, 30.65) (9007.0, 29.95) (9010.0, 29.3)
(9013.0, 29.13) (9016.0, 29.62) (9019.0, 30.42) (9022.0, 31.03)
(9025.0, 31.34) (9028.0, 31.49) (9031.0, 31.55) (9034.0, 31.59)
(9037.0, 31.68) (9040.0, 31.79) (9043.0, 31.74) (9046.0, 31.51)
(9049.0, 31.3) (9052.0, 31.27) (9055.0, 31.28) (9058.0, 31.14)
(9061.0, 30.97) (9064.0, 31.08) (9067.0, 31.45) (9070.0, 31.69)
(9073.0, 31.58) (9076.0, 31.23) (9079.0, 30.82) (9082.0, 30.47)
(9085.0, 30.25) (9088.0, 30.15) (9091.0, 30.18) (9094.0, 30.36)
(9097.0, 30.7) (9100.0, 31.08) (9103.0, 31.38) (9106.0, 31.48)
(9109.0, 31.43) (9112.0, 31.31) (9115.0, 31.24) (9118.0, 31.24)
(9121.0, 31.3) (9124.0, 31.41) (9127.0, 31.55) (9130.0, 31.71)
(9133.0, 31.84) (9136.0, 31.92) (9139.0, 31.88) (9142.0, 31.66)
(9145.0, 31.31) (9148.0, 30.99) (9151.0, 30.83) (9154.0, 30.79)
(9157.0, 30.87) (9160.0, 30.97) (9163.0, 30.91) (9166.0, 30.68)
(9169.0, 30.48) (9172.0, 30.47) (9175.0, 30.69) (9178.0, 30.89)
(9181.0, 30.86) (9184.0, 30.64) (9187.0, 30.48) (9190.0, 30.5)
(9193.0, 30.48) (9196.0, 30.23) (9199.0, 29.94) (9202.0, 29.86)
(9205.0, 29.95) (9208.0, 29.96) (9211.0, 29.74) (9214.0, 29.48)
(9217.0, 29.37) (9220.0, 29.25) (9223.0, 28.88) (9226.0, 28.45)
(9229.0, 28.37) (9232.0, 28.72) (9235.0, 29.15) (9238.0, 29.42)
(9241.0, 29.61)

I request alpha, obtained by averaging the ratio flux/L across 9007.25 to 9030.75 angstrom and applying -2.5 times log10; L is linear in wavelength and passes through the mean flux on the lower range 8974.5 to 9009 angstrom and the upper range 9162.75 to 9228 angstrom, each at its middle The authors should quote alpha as 0.03 mag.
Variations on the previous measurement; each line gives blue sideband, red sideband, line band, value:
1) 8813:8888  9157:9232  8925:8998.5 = -0.01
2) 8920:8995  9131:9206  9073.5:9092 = 0.03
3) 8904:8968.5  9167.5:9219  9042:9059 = 0.01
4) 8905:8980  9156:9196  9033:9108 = 0.01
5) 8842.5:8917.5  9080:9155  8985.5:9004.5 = 0.02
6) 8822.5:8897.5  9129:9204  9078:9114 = 0.02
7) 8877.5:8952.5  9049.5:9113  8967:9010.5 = 0.02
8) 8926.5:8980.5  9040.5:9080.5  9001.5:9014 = 0.07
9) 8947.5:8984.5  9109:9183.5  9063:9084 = 0.02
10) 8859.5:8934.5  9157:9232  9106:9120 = -0.02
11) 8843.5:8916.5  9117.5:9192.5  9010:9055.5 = 0.02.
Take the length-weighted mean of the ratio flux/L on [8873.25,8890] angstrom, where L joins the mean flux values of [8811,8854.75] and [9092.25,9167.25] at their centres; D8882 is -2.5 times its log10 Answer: 0.01 mag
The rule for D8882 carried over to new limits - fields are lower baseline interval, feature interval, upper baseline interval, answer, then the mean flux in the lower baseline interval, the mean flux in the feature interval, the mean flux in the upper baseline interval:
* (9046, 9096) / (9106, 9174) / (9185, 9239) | -0.03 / 31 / 31.2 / 29.6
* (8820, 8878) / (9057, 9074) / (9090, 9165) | 0.01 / 32.8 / 31.3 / 31.2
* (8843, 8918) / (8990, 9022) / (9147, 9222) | 0.04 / 32.5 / 30.5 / 30.4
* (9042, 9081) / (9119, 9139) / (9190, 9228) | -0.04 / 31.3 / 31.6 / 29.7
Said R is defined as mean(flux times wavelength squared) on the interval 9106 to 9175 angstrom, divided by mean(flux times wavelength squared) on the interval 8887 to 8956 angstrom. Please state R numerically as 1.0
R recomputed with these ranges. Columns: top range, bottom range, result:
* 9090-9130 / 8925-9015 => 1.01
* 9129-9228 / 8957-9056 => 1.01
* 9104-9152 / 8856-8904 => 1.03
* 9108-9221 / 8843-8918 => 1.01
